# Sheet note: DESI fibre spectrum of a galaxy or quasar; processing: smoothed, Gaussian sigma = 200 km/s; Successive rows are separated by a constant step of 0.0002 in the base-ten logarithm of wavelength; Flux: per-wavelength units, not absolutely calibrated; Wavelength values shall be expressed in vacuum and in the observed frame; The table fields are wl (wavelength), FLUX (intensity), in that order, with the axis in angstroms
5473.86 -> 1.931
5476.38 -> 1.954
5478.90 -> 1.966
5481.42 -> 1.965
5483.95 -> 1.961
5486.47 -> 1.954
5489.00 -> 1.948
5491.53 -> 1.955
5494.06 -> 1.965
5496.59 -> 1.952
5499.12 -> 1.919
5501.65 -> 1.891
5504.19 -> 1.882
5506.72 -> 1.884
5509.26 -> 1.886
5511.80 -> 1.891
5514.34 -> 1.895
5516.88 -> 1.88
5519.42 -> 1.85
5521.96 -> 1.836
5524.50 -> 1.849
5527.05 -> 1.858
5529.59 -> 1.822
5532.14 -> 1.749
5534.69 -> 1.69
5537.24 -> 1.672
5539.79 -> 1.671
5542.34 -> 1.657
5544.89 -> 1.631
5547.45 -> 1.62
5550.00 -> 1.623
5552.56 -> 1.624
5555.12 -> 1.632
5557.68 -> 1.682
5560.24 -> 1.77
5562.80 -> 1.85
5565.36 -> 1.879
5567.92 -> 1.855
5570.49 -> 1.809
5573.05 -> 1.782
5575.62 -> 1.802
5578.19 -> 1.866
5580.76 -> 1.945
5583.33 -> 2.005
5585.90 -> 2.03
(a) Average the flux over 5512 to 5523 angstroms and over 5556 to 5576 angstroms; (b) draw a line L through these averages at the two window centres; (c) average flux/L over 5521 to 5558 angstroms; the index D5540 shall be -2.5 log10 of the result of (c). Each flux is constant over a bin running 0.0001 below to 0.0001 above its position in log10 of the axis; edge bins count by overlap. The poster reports 0.08 mag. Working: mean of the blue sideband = 1.87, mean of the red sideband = 1.8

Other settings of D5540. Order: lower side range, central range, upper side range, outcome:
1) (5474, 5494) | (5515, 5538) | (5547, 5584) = 0.04 mag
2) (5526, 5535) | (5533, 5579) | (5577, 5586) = 0.09 mag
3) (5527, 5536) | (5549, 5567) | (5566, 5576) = 0.05 mag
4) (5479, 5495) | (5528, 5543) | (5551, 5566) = 0.05 mag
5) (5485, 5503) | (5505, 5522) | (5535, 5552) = -0.03 mag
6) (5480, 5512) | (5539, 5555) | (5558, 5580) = 0.14 mag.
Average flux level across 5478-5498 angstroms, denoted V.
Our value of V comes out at 1.96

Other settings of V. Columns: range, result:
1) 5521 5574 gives 1.74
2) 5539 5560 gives 1.65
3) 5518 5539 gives 1.79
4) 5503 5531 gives 1.87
